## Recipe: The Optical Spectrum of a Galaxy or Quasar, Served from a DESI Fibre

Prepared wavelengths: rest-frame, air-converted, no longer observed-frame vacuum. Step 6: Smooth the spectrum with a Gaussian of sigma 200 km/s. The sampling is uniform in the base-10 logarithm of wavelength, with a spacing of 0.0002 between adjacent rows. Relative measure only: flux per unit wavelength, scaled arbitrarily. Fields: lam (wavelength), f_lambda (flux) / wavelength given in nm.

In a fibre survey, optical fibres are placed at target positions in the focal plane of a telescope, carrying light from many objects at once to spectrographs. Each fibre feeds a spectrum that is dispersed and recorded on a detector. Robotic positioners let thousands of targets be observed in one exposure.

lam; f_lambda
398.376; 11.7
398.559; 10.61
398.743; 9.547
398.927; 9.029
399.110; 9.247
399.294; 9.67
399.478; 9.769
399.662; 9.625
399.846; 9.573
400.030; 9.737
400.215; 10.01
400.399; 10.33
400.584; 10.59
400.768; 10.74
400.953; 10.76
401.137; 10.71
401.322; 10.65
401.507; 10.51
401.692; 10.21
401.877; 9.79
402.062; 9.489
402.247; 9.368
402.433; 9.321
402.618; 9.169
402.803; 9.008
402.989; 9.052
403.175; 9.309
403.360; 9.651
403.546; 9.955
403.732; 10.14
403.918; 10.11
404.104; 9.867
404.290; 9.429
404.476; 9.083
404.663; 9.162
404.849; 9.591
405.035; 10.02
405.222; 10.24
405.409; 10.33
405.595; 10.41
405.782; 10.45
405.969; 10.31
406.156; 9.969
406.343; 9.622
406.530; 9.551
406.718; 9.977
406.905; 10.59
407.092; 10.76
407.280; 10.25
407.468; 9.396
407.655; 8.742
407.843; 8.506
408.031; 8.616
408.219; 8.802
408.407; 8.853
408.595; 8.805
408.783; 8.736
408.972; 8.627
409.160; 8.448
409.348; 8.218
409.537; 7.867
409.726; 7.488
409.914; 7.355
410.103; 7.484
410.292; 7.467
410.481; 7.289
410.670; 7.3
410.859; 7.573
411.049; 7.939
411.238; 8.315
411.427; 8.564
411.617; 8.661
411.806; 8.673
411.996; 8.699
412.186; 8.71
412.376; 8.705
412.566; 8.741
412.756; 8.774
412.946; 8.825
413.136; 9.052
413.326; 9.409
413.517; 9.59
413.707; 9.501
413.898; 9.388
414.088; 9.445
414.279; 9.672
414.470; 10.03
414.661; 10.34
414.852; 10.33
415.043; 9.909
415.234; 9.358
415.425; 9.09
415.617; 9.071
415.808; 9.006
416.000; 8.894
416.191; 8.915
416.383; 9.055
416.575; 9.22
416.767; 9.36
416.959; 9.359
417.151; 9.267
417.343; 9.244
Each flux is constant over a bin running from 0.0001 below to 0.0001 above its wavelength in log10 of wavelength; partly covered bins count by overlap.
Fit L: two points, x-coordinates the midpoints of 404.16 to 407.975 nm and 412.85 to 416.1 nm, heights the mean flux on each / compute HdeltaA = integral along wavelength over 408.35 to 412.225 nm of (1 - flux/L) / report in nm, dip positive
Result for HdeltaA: 0.61 nm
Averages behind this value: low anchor 9.81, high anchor 9.47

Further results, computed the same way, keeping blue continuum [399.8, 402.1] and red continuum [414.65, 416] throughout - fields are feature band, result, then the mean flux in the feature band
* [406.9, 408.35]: 0.08 nm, 9.37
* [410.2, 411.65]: 0.28 nm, 7.86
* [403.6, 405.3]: 0.06 nm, 9.74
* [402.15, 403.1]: 0.09 nm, 9.18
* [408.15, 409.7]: 0.21 nm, 8.49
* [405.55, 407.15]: -0.03 nm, 10.2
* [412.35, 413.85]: 0.08 nm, 9.1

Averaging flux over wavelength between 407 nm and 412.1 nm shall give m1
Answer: 8.42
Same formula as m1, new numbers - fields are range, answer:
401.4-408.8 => 9.64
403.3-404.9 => 9.67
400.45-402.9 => 10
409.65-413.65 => 8.33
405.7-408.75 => 9.55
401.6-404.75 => 9.54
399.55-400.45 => 9.83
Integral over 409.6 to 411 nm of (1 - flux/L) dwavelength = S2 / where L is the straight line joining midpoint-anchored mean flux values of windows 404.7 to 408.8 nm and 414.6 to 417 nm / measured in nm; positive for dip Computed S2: 0.31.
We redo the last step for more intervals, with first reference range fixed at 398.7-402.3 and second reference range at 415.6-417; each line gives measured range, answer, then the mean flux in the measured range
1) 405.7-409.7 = 0.14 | 9.25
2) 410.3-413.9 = 0.29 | 8.57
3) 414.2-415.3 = -0.09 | 9.96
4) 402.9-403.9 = 0.02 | 9.66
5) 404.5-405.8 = -0.03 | 9.95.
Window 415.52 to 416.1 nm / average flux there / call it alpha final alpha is 8.99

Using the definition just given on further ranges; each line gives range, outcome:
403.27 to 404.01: 9.96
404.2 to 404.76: 9.23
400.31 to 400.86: 10.6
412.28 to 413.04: 8.76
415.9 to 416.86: 9.08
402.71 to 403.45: 9.26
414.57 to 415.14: 10.2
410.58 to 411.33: 7.78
